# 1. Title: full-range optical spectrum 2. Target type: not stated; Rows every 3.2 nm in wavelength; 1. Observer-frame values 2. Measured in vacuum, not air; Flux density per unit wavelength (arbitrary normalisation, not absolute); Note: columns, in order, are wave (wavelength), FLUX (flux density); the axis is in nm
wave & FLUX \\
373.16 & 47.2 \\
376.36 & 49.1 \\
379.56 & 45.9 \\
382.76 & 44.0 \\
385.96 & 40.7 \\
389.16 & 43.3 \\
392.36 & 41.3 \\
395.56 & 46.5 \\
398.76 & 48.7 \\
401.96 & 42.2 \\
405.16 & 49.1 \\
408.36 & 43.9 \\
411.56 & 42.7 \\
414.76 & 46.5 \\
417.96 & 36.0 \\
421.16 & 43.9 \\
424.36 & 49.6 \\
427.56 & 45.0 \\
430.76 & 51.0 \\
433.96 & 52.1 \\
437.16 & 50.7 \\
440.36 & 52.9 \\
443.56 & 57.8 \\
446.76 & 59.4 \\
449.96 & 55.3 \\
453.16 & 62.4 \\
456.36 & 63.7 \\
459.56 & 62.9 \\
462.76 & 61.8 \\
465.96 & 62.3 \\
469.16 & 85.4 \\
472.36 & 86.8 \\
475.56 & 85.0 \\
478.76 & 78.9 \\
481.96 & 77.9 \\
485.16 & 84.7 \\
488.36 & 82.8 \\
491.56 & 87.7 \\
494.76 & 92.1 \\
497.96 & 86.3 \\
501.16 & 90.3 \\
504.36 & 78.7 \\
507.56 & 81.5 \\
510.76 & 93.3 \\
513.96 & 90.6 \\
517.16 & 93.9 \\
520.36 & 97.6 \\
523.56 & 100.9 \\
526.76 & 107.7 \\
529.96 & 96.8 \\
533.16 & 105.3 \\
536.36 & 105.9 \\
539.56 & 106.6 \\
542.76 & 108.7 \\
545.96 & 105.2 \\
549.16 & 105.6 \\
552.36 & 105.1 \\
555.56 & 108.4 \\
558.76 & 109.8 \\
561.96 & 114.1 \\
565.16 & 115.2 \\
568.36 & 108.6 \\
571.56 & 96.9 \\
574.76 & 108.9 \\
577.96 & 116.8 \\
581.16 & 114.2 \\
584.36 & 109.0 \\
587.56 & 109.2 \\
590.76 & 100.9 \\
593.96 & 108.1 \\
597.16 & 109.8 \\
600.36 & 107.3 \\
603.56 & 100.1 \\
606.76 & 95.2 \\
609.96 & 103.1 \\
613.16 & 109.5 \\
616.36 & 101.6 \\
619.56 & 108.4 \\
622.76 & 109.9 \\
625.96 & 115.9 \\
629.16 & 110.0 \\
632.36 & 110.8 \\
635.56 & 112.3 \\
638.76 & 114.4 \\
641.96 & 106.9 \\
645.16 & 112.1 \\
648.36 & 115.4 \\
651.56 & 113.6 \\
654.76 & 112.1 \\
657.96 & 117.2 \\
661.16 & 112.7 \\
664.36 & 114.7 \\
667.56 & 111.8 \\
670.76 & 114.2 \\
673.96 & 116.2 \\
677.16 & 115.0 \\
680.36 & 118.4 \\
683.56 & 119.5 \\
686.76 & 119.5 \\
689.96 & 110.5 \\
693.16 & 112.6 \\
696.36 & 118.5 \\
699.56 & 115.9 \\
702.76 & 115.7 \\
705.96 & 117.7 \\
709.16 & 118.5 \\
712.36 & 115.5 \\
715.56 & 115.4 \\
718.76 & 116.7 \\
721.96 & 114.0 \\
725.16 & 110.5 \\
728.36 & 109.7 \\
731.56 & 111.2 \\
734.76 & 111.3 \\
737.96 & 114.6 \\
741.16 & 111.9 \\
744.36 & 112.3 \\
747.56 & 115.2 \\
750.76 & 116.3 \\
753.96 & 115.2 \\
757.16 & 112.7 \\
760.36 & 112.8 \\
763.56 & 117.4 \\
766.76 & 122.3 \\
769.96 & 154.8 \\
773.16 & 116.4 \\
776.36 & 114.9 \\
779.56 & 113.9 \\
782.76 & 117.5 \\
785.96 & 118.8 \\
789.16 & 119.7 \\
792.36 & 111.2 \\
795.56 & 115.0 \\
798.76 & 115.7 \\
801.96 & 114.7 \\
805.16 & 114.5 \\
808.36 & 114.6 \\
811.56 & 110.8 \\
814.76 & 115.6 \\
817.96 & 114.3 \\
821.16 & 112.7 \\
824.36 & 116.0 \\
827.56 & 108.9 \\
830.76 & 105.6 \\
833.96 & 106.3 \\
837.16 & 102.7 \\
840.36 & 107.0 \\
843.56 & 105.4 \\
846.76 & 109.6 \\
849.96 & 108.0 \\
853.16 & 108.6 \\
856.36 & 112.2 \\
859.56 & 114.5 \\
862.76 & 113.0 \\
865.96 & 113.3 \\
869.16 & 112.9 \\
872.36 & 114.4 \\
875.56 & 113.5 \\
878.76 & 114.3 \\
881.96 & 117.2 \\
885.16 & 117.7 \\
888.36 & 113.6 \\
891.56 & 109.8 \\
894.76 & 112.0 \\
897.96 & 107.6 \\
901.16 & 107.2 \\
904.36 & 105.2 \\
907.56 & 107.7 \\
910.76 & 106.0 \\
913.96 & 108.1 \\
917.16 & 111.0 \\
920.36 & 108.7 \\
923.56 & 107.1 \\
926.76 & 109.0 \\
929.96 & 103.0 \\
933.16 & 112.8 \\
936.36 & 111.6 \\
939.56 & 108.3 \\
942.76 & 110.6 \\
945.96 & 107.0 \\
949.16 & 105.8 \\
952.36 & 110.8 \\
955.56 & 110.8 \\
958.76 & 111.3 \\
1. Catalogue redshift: 0.171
